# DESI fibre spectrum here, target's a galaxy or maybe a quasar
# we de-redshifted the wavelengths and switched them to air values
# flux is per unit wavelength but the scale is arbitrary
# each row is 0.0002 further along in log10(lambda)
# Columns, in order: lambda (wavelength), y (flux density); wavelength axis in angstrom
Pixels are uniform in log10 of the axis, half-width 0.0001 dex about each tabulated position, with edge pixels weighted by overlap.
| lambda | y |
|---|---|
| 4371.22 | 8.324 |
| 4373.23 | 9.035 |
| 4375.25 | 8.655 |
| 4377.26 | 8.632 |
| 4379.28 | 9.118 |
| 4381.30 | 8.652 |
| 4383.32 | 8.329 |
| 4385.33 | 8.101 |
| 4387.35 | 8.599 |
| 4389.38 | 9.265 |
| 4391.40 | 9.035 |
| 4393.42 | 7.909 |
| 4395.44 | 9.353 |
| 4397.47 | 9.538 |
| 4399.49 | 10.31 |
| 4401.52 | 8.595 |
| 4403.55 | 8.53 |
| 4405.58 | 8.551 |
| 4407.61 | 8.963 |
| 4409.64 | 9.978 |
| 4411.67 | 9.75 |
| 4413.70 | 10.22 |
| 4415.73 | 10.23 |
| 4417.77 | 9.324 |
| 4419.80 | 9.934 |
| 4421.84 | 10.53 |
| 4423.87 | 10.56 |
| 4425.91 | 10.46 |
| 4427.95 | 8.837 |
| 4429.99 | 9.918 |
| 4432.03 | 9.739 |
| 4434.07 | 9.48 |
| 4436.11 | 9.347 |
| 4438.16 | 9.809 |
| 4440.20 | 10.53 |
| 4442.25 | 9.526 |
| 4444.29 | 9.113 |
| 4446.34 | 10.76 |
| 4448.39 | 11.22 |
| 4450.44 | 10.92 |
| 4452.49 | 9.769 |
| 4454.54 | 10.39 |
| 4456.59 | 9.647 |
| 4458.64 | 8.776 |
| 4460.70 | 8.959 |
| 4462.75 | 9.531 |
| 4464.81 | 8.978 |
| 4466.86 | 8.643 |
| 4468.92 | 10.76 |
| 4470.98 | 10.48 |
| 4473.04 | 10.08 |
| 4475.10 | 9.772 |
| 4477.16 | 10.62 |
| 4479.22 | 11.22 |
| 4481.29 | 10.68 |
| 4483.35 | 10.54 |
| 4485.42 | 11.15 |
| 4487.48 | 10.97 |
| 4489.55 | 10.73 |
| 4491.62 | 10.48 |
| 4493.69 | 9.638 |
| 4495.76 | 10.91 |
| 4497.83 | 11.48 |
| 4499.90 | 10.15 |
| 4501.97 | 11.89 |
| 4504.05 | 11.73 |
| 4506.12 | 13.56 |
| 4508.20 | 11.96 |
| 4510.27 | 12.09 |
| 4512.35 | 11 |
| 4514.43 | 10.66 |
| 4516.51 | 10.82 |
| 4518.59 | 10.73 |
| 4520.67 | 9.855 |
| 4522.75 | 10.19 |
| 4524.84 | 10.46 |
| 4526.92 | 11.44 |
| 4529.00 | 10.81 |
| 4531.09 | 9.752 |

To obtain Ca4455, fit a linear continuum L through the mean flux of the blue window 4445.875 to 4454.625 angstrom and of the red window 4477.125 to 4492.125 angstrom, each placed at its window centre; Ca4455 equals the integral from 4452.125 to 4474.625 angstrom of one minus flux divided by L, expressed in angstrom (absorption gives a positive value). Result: 2.23 angstrom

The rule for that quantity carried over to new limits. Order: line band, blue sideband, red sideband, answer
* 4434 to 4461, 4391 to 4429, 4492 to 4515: 0.9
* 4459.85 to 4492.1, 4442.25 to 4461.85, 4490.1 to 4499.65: 0.2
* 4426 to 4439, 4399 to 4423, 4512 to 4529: 0.3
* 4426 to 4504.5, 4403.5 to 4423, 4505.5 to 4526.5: 1.6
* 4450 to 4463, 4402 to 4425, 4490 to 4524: 0.8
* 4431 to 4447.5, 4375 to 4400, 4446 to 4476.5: -0.4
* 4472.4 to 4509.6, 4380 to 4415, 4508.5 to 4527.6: -2.0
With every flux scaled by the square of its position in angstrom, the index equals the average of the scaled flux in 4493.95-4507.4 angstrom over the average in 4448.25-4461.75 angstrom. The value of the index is 1.2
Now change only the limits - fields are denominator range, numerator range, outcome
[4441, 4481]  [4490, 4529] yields 1.13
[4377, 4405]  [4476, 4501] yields 1.26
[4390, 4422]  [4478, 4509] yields 1.23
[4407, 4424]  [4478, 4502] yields 1.12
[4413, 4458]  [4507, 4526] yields 1.13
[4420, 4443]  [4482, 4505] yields 1.13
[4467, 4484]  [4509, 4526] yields 1.05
